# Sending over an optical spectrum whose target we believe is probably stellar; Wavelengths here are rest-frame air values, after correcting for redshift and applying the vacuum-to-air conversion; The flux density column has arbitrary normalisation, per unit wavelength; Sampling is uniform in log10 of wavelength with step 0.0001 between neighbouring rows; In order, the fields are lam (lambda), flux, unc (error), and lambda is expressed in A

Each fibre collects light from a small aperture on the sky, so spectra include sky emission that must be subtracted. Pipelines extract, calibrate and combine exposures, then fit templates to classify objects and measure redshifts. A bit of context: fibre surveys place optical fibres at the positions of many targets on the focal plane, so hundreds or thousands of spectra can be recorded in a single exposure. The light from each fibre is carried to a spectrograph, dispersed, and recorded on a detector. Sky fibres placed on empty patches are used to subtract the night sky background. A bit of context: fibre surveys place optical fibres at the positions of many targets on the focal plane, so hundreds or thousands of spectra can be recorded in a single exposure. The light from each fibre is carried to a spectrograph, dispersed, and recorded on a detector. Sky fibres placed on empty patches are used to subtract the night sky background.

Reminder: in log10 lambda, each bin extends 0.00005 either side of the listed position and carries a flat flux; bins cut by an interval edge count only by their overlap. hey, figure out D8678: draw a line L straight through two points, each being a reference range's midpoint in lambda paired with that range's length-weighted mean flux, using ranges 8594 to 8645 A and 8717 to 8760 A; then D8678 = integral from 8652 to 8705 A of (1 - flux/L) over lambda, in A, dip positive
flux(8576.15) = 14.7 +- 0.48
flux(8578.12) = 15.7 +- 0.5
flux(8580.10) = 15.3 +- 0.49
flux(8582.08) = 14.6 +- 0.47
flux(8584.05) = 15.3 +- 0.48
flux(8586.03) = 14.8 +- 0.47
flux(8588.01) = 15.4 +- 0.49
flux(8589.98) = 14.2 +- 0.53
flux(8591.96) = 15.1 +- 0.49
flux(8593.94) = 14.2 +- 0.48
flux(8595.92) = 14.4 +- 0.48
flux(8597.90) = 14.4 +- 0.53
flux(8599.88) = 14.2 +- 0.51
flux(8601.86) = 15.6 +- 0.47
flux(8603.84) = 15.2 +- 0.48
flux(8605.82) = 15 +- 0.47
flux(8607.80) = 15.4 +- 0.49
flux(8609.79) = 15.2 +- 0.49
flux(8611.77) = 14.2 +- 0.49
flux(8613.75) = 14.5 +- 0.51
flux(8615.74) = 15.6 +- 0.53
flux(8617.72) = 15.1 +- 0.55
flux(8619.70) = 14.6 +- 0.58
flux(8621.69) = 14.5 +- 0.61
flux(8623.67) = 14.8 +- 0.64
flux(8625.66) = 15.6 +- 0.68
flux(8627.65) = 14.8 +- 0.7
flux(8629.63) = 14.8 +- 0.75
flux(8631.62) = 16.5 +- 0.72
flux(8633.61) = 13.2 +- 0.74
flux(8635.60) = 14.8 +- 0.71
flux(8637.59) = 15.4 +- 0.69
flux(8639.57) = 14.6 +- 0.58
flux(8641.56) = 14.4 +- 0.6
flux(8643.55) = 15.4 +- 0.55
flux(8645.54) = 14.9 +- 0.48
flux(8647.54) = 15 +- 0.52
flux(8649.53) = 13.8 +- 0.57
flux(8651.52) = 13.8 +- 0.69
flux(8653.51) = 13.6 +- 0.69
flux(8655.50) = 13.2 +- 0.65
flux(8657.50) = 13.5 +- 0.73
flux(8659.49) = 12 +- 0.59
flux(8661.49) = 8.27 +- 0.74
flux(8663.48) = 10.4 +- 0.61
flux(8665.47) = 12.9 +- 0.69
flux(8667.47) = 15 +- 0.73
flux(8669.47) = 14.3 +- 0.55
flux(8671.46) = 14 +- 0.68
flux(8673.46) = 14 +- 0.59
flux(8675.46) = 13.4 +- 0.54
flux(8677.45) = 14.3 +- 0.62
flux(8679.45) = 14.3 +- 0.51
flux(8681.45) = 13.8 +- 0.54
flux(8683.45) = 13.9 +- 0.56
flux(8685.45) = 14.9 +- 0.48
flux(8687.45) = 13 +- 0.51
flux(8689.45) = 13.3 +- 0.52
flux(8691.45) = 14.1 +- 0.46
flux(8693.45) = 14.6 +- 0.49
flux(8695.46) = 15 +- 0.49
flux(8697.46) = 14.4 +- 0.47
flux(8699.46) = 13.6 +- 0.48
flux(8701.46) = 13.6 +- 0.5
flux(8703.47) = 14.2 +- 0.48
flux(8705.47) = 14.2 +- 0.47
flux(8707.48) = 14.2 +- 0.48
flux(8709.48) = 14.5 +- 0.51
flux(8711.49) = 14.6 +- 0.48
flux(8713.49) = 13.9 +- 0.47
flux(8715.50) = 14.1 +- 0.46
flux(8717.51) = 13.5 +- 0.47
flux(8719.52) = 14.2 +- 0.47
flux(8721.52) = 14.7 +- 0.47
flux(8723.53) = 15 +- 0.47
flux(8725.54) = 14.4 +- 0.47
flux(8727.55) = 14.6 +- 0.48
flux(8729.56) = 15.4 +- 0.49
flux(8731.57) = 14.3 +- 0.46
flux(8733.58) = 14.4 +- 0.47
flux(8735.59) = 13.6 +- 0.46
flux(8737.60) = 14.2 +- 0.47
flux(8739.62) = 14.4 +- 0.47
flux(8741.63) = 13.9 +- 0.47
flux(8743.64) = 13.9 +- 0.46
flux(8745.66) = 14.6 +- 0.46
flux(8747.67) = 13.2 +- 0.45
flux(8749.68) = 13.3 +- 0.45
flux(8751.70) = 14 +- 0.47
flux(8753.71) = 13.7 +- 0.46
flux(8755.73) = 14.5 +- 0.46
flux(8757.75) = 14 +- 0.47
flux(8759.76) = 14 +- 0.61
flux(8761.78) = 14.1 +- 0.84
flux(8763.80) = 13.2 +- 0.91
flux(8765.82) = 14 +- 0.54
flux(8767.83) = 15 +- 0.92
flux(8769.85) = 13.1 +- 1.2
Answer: 3.6 A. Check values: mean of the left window 14.9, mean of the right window 14.2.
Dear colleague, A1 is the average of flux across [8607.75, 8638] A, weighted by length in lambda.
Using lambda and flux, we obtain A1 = 14.9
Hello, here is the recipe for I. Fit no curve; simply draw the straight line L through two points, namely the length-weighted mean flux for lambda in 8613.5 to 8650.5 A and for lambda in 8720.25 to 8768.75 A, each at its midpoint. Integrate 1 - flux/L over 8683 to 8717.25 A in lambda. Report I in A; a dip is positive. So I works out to 0.8 A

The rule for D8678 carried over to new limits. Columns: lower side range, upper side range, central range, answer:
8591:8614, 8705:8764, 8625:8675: 2.27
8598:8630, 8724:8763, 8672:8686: 0.46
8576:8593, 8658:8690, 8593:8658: -2.19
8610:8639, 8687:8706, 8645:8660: 0.84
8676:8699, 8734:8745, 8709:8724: -0.22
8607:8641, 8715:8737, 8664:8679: 0.80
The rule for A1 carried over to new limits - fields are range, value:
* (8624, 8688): 13.9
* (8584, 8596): 14.8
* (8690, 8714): 14.2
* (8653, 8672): 12.7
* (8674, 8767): 14.1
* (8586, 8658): 14.7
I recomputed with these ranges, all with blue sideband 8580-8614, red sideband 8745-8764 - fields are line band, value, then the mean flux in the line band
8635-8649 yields -0.3 A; 14.9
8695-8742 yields -0.6 A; 14.3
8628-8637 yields -0.1 A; 14.8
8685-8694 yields 0.2 A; 13.9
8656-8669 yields 2.1 A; 12.1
